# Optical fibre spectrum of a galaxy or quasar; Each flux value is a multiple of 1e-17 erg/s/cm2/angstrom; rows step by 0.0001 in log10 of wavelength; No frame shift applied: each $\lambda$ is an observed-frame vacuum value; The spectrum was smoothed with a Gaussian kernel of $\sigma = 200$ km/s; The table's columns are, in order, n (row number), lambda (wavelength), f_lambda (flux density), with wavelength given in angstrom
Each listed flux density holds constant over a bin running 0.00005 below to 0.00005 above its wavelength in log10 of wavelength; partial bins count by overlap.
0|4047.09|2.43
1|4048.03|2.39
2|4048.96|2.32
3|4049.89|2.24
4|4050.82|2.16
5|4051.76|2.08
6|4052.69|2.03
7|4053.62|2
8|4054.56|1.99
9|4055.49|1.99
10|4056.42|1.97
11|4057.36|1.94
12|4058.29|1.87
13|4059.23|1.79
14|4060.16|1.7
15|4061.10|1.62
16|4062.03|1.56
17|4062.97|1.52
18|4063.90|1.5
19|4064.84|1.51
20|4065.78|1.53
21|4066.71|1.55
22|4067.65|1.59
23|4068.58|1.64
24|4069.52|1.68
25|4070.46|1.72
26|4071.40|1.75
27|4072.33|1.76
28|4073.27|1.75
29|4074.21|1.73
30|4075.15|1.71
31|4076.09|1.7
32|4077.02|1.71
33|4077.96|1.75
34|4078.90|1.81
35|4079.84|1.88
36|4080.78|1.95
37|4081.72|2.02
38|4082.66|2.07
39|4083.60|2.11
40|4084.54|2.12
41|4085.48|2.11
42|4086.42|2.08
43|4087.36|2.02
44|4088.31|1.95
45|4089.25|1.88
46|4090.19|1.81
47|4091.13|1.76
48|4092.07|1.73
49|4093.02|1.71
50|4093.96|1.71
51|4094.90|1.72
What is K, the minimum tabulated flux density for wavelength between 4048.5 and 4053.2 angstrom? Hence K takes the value 2.03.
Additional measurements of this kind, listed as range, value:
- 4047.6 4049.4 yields 2.32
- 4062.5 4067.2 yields 1.5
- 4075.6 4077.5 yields 1.7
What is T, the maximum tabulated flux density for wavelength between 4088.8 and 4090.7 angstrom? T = 1.88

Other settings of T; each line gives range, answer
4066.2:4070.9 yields 1.72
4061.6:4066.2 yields 1.56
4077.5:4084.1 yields 2.11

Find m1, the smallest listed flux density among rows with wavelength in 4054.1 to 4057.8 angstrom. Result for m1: 1.94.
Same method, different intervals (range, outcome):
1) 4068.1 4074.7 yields 1.64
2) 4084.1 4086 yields 2.11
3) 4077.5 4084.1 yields 1.75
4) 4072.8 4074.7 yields 1.73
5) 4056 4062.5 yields 1.56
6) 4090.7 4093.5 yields 1.71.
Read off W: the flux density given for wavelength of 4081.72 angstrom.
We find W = 2.02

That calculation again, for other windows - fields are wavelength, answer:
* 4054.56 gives 1.99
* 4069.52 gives 1.68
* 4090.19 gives 1.81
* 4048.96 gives 2.32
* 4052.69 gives 2.03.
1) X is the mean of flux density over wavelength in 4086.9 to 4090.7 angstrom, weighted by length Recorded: 1.91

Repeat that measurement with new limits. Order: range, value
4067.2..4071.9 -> 1.68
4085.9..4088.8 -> 2.01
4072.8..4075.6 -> 1.73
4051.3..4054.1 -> 2.04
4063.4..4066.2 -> 1.51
